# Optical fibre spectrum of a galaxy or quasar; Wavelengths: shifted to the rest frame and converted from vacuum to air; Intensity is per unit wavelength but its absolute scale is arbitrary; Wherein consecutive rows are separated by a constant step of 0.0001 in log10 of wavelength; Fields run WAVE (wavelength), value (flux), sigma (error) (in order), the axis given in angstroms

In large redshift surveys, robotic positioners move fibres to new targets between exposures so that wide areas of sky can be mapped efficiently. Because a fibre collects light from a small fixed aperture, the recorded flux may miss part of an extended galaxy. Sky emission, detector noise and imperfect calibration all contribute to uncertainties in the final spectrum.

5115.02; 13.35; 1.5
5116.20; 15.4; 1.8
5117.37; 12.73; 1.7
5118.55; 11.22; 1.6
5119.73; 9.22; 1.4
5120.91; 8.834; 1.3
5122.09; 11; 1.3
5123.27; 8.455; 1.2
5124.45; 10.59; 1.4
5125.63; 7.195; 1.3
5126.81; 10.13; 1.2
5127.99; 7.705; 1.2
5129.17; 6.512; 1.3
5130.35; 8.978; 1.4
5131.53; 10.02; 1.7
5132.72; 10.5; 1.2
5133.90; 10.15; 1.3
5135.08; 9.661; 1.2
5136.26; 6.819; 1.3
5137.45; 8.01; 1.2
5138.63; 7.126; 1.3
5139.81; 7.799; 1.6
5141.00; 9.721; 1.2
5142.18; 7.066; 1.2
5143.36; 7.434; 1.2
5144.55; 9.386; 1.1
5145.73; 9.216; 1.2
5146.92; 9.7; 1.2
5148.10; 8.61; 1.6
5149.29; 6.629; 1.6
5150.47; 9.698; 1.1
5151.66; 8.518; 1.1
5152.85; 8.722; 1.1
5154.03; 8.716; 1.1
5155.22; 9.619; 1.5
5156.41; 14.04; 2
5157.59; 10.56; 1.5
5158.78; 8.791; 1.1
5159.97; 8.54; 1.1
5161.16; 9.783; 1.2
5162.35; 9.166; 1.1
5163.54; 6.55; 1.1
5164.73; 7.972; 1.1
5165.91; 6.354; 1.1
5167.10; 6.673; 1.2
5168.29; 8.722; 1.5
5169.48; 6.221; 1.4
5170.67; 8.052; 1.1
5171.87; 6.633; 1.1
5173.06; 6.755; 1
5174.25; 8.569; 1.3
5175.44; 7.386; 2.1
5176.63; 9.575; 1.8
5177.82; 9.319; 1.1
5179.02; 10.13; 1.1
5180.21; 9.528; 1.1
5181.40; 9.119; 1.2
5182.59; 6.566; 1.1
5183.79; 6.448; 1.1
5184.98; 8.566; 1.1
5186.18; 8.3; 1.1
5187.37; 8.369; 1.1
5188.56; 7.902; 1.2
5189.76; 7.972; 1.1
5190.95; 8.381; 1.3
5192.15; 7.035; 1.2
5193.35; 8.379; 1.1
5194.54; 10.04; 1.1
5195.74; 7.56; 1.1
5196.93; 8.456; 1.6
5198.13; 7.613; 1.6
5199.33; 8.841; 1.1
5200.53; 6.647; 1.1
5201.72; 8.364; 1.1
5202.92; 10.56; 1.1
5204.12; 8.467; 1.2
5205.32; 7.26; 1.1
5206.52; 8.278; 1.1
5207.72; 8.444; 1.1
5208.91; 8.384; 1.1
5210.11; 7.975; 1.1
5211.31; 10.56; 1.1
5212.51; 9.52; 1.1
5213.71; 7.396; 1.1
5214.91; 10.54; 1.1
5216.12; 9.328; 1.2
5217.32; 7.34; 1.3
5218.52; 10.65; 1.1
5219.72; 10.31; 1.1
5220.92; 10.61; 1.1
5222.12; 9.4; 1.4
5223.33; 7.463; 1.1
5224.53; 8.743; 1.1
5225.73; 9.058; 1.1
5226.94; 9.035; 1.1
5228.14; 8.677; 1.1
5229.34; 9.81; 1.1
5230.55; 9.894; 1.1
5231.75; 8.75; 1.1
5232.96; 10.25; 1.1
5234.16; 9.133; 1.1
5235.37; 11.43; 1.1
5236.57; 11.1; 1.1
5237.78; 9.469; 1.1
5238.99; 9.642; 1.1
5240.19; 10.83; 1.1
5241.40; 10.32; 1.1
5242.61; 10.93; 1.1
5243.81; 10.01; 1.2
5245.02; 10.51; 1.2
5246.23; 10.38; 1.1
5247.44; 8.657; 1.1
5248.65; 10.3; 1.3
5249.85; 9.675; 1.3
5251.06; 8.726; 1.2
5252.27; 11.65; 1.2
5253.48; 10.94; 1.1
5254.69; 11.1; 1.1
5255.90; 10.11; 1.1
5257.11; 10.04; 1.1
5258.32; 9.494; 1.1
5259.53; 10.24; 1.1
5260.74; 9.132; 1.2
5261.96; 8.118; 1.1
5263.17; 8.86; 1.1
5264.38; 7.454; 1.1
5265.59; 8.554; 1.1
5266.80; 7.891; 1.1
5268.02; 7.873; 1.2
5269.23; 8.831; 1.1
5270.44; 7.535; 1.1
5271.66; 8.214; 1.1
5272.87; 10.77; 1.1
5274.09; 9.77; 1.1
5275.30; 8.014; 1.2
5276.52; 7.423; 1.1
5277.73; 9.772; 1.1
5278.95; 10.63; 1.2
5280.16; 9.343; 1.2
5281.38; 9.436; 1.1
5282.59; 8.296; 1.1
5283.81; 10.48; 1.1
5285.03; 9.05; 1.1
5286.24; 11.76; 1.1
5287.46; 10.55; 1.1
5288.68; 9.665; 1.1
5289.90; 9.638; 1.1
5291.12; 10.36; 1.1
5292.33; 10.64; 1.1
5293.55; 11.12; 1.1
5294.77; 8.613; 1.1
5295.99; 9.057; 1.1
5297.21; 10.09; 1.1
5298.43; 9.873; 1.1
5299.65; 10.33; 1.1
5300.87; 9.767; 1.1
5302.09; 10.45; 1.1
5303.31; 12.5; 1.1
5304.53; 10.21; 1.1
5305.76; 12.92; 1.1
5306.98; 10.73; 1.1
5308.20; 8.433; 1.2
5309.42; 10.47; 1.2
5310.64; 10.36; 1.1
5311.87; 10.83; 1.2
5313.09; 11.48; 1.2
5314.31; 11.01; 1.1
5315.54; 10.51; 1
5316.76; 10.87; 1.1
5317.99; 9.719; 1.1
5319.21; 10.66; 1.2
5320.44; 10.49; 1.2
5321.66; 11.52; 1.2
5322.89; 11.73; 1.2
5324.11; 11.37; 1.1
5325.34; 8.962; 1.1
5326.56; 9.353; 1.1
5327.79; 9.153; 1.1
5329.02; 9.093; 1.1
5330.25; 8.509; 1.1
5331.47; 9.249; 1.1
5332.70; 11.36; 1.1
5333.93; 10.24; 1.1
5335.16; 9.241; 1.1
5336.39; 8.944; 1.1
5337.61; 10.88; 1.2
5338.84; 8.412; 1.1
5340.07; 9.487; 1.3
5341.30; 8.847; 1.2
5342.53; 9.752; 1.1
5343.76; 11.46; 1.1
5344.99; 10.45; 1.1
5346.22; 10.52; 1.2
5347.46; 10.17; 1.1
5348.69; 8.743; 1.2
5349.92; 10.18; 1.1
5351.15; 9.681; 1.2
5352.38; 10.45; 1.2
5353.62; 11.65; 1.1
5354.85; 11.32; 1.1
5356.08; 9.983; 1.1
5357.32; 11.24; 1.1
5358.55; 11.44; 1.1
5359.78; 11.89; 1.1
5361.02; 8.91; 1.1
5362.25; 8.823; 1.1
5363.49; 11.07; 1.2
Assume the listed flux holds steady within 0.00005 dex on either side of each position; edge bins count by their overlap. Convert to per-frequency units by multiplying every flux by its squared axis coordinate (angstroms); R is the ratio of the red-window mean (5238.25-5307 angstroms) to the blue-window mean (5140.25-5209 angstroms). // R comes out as 1.21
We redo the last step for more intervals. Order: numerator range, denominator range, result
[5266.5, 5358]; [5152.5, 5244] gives 1.18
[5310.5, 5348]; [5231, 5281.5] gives 1.09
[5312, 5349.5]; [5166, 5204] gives 1.31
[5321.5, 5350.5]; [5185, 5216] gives 1.23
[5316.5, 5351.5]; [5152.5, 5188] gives 1.25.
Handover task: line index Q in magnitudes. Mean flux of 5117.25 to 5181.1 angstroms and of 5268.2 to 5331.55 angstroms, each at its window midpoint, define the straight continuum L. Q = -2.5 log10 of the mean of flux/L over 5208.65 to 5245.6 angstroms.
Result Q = -0.02 mag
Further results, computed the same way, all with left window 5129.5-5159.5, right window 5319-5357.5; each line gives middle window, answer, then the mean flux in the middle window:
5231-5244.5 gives -0.07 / 10.2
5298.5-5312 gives -0.07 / 10.6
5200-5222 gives 0.05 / 8.95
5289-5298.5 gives -0.01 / 9.92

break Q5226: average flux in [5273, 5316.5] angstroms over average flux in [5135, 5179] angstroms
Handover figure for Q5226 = 1.20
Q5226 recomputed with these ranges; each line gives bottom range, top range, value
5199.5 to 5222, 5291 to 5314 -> 1.17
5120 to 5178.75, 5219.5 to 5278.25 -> 1.10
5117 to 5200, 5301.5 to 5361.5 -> 1.20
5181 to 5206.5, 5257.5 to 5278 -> 1.07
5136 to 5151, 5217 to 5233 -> 1.12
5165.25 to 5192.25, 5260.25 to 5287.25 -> 1.13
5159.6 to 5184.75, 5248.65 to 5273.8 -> 1.16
